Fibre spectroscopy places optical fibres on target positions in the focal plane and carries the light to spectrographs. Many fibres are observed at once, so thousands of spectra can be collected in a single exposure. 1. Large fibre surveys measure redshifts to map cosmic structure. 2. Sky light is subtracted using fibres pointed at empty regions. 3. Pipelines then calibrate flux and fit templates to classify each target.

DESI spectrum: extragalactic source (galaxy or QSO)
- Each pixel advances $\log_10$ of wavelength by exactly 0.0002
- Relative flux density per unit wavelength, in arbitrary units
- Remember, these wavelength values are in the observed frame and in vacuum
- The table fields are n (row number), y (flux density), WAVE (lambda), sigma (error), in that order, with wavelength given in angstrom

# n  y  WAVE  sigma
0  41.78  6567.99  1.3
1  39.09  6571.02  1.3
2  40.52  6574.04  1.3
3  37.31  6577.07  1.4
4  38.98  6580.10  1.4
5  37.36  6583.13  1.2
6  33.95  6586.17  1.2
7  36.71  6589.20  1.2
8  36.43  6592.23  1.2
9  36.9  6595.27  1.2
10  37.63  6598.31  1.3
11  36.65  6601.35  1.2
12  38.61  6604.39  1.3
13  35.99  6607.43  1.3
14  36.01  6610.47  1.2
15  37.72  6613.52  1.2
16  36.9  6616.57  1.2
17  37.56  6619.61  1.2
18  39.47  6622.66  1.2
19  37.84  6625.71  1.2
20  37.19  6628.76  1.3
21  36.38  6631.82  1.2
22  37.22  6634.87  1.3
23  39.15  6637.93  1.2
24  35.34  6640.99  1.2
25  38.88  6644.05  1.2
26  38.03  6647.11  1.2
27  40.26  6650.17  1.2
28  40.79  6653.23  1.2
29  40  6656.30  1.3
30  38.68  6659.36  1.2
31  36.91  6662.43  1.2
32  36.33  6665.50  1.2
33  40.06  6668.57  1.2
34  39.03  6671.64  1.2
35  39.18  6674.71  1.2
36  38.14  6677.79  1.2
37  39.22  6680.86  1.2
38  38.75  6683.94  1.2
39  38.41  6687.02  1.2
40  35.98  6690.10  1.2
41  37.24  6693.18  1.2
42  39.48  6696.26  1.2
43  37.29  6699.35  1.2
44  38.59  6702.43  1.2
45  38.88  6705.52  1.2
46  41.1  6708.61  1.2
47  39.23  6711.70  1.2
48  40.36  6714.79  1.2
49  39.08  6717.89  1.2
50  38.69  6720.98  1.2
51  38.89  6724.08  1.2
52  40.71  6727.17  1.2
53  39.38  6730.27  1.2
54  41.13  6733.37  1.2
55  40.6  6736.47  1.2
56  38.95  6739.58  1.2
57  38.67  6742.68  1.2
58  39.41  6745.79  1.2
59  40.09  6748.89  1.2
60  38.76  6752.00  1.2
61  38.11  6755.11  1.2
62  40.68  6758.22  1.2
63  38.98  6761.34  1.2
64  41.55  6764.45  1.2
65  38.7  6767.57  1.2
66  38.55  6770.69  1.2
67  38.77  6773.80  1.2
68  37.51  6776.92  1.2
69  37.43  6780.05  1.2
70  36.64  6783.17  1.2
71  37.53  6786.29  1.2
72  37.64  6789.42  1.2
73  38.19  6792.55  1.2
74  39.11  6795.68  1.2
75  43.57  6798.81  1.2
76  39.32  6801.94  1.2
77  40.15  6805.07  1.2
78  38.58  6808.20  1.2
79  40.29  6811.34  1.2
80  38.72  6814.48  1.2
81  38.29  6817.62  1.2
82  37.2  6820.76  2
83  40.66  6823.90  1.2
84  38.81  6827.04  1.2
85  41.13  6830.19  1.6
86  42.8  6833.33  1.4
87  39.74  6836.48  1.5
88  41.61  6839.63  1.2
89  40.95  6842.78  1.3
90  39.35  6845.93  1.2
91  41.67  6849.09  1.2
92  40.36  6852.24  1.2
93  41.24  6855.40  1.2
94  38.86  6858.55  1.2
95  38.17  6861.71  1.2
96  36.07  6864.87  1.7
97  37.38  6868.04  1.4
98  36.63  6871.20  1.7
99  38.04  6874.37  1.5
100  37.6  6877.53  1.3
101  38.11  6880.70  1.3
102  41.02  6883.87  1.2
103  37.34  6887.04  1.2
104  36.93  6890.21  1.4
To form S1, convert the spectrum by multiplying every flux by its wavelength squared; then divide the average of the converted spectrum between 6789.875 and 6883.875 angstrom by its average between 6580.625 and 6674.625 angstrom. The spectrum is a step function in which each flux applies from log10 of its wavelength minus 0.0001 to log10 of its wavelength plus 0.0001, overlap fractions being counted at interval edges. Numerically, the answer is 1.1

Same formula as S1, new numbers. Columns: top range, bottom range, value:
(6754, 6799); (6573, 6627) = 1.09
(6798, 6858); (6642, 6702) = 1.09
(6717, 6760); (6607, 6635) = 1.10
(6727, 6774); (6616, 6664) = 1.07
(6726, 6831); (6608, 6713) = 1.06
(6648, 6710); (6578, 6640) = 1.06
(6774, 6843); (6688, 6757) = 1.03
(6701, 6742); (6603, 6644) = 1.09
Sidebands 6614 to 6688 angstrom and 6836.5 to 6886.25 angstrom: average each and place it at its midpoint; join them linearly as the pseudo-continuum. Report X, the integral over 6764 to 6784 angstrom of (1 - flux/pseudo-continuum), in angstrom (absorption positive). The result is 0.2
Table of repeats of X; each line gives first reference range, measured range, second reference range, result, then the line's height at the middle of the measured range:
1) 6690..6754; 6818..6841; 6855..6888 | -1.03 angstrom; 38.4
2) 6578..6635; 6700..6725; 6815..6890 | -0.83 angstrom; 38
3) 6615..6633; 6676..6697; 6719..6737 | 0.44 angstrom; 38.9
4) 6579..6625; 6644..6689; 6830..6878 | -1.30 angstrom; 37.7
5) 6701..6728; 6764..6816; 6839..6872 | 0.63 angstrom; 39.4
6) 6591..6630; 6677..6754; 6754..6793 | -2.06 angstrom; 38.1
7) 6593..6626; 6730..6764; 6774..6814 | -1.02 angstrom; 38.4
